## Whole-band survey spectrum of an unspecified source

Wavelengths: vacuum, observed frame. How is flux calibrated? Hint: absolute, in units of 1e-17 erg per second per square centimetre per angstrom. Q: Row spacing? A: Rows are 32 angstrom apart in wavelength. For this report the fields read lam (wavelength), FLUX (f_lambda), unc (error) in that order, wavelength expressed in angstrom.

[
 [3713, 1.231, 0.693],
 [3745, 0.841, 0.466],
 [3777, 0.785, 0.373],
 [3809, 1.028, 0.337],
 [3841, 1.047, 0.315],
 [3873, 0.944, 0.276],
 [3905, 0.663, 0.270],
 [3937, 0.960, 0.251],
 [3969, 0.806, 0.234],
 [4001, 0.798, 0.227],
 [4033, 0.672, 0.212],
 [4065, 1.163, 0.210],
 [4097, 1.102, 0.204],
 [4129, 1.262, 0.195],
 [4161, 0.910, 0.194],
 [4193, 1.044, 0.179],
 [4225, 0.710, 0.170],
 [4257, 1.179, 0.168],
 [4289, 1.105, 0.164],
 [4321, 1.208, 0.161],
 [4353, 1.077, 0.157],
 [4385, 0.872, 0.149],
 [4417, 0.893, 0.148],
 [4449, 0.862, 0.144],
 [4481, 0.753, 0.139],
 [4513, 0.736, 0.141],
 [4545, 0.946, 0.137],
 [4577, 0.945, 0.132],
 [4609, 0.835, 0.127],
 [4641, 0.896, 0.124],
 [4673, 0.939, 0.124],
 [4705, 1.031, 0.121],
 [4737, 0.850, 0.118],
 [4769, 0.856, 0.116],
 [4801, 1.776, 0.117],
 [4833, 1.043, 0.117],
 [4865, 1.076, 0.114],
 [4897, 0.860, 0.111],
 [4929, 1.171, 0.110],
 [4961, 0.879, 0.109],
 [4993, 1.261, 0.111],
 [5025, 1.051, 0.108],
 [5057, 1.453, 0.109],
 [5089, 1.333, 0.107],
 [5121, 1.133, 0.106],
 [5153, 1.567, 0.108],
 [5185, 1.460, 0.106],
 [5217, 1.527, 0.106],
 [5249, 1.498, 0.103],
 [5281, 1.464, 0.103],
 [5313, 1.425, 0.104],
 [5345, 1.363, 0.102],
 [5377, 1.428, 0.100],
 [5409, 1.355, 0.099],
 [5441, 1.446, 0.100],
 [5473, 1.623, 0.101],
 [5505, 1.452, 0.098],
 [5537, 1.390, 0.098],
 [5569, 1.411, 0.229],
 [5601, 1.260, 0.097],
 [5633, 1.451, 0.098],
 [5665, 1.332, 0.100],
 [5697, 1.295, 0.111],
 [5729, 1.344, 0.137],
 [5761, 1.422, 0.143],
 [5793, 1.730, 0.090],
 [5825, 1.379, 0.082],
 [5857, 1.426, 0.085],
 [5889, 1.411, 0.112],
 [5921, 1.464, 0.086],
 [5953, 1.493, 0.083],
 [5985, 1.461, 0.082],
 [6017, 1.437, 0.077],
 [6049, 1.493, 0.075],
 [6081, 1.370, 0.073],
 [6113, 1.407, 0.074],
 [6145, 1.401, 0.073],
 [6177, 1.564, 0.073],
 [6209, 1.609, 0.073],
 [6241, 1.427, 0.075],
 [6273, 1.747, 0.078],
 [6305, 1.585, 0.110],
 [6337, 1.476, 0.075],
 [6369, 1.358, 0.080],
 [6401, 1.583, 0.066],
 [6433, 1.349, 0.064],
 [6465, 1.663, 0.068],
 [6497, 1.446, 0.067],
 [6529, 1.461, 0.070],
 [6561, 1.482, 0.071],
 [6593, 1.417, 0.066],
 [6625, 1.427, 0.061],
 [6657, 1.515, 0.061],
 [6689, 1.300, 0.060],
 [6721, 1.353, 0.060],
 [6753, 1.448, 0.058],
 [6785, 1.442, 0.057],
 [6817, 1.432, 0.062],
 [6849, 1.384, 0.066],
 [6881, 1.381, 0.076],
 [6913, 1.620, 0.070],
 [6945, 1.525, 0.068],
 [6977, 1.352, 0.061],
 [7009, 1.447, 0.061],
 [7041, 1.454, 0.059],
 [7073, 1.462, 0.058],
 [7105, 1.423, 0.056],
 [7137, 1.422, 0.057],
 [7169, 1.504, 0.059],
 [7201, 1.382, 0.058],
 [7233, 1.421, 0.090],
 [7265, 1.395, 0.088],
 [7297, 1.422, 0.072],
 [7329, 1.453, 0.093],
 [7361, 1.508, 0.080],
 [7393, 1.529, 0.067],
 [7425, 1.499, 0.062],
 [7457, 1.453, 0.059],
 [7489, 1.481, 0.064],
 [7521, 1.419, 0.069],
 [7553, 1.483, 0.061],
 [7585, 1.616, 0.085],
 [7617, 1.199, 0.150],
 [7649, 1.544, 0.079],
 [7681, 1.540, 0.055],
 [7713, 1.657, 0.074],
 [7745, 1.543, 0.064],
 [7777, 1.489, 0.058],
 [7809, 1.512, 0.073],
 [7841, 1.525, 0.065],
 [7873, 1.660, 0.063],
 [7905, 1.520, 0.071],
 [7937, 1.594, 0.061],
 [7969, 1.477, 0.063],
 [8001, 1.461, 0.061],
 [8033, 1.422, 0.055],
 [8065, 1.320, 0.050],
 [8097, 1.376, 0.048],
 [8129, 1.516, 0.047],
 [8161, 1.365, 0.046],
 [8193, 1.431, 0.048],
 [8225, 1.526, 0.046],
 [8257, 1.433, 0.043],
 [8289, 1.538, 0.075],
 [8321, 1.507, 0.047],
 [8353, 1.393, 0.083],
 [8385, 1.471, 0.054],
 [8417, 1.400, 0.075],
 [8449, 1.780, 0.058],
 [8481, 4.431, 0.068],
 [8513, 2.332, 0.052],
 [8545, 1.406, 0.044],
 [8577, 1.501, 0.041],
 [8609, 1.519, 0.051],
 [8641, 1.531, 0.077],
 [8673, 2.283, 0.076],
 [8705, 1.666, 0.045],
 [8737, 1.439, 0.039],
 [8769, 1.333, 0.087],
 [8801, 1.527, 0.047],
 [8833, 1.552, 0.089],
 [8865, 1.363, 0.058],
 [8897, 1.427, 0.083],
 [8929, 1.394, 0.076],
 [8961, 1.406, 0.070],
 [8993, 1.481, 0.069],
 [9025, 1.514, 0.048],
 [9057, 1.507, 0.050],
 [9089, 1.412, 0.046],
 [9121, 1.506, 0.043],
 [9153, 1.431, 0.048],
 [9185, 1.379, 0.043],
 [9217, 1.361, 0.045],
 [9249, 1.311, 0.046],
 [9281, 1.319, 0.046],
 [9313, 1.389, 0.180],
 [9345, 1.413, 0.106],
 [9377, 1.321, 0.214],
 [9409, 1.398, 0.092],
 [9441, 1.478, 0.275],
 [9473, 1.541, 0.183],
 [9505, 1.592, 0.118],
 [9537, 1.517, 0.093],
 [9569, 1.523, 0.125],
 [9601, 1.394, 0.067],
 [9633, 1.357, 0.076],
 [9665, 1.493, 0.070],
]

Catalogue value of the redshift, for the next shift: 0.291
